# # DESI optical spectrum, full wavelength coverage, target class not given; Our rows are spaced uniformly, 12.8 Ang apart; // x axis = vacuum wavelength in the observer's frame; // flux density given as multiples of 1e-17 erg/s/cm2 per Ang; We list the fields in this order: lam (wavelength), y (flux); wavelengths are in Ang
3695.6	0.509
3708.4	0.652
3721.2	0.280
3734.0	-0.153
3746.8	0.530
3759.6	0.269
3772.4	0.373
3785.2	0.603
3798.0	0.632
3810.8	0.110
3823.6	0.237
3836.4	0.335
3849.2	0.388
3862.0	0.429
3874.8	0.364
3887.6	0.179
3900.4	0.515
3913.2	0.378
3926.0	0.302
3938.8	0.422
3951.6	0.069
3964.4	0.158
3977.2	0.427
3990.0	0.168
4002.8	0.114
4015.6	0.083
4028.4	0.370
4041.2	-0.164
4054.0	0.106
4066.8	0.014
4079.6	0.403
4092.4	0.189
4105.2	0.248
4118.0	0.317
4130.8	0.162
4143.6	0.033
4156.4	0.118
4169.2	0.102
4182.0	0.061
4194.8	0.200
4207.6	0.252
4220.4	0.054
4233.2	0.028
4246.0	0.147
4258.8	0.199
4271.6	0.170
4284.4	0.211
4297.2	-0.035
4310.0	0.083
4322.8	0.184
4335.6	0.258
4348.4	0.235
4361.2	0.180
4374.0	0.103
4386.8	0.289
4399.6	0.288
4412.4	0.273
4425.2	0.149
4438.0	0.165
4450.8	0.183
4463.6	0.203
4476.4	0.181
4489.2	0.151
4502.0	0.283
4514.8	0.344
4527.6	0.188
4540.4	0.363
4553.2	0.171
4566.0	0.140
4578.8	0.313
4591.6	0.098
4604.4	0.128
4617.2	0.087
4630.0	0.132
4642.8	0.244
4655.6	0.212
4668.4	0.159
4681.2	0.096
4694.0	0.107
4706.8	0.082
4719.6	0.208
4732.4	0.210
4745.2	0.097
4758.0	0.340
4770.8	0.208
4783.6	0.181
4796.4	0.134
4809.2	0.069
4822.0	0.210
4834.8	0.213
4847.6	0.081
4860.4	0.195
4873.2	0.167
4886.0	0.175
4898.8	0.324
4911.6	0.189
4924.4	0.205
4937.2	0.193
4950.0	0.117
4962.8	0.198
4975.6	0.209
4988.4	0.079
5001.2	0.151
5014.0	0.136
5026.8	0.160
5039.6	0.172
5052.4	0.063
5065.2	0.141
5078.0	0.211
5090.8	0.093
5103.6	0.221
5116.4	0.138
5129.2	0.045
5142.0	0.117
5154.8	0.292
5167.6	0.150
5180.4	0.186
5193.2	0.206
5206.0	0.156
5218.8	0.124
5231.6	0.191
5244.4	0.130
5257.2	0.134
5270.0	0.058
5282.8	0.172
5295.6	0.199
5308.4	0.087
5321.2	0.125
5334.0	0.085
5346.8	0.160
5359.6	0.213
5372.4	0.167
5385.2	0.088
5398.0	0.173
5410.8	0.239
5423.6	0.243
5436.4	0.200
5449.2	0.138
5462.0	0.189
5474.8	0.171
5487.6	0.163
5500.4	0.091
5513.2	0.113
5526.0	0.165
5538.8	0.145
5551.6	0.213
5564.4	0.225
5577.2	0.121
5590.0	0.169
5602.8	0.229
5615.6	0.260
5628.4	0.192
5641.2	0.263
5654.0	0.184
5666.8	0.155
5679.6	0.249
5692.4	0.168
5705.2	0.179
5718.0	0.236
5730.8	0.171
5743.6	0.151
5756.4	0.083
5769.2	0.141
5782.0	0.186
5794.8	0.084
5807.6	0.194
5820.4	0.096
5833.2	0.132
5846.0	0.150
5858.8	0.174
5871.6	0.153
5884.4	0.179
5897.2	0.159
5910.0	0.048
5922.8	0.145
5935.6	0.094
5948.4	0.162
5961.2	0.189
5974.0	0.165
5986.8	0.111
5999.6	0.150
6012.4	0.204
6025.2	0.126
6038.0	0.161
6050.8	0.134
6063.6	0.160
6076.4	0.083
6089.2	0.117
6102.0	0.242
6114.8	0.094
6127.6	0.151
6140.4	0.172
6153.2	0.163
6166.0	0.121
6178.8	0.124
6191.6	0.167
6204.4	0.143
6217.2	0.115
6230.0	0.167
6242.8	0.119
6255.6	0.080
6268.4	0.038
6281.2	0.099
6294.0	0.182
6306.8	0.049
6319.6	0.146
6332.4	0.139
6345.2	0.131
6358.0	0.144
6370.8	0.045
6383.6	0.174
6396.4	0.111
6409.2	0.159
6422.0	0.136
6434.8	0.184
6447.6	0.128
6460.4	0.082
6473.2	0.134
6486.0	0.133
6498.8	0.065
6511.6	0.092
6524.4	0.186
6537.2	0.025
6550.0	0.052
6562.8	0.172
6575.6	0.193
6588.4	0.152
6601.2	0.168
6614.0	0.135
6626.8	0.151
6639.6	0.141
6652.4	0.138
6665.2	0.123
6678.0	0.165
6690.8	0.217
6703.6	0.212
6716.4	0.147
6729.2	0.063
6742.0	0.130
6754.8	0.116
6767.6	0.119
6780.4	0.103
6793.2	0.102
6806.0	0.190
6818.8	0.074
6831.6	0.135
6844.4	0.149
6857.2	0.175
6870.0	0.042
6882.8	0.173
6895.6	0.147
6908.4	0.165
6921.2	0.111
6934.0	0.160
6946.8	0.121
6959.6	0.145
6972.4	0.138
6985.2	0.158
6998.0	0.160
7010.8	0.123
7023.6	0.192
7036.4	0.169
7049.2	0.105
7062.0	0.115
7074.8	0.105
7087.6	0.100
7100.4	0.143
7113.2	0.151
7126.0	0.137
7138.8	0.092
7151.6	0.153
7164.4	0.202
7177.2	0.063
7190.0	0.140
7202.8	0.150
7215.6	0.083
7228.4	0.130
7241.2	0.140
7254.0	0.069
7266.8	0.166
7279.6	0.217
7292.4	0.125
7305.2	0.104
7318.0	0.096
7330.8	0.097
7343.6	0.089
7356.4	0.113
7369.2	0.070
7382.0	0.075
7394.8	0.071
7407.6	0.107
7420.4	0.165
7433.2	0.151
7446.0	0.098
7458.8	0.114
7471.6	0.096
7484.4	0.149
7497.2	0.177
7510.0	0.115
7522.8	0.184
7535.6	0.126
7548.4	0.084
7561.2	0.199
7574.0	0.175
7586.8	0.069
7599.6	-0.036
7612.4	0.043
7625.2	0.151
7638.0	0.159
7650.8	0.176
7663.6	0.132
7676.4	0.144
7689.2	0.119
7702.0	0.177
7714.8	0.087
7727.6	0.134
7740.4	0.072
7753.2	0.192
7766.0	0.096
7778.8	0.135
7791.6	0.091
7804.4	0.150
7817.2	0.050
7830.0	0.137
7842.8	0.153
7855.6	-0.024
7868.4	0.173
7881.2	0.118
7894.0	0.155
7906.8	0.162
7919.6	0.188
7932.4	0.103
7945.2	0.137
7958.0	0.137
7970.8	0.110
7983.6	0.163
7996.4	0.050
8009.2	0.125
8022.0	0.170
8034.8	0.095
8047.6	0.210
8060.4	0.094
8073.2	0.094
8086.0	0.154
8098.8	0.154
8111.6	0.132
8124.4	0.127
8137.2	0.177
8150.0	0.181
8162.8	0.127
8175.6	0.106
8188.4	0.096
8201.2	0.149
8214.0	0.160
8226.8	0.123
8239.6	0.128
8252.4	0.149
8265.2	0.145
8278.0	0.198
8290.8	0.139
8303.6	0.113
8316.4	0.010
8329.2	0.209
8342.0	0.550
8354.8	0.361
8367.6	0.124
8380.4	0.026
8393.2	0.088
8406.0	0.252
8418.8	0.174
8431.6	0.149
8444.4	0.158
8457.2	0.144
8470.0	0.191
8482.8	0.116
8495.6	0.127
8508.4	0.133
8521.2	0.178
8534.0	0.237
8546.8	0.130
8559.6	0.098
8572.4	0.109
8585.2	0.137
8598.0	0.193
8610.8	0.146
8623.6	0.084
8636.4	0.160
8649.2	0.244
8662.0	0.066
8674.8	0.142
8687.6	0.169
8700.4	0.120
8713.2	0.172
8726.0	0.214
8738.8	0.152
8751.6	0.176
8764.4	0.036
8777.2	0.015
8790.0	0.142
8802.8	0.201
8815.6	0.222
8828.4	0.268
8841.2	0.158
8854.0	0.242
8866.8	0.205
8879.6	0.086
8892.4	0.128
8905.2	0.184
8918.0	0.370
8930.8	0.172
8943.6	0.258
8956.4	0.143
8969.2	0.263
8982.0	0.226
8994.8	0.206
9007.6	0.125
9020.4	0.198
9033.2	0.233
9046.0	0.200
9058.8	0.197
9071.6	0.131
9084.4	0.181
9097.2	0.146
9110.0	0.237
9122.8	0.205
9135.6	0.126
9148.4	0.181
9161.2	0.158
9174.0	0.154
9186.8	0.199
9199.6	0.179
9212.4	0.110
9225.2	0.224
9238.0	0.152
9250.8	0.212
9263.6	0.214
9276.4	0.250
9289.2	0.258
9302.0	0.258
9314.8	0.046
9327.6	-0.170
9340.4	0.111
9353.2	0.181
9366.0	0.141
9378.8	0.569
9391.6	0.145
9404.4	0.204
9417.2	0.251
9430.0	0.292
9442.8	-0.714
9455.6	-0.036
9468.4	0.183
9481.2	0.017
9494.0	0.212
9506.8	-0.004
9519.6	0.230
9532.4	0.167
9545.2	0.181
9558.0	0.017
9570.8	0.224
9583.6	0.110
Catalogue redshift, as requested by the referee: 1.238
